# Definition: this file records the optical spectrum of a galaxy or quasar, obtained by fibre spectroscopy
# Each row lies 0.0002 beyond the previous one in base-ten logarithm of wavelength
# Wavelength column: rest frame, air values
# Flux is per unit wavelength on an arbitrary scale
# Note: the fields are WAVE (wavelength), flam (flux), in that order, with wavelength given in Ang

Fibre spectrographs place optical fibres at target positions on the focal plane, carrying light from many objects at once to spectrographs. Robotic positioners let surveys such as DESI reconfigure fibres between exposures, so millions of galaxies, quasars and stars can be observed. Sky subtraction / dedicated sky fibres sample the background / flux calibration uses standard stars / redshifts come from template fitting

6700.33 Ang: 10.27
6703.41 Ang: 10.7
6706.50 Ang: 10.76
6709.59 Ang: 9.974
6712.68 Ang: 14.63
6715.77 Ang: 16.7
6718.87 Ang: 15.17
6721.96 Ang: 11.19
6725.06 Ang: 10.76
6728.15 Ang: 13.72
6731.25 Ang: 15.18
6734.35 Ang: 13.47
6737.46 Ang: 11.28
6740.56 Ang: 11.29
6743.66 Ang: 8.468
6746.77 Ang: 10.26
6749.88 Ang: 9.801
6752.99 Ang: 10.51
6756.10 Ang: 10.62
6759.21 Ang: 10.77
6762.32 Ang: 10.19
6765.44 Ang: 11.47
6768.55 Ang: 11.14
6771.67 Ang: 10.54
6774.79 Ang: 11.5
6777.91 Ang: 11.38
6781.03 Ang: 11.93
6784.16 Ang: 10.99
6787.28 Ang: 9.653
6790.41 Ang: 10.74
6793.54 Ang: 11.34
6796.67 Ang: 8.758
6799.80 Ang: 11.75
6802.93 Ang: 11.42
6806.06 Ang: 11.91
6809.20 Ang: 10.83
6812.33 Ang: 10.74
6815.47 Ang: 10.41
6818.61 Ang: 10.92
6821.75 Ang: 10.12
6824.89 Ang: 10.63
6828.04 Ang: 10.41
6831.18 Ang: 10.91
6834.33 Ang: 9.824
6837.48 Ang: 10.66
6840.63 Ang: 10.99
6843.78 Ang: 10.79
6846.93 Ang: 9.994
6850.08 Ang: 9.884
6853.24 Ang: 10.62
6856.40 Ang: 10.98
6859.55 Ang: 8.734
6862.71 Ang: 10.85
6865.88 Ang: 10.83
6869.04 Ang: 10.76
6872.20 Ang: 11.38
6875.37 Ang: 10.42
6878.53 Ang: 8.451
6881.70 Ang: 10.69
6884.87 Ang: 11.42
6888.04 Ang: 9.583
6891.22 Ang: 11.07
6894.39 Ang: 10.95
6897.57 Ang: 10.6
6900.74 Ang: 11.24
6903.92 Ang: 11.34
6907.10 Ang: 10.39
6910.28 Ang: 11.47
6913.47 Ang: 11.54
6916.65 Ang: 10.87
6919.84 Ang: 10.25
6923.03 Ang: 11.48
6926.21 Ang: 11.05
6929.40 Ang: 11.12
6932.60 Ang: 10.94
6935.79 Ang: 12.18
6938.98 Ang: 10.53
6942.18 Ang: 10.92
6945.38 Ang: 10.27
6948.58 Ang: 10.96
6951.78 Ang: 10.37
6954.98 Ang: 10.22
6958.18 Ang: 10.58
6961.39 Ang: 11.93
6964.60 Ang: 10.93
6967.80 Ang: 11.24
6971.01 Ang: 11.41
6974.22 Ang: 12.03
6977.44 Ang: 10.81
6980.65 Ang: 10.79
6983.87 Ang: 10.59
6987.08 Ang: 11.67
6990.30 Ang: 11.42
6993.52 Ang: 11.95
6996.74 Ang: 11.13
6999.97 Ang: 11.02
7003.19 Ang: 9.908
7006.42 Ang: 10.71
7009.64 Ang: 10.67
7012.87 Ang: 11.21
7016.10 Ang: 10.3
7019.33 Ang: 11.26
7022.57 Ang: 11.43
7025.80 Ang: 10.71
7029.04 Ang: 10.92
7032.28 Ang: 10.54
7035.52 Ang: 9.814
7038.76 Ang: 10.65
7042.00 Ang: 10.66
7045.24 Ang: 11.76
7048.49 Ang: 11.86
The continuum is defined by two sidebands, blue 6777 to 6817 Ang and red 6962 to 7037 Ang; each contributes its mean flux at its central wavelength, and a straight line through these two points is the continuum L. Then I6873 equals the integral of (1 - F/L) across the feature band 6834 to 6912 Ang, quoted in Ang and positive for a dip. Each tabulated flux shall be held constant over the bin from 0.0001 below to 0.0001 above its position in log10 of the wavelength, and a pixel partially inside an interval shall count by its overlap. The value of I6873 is 2.6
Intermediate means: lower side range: 10.9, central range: 10.6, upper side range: 11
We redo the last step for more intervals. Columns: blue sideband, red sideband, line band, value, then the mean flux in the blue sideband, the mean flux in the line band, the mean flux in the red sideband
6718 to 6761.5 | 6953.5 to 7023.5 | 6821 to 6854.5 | 2.6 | 11.5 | 10.4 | 11.1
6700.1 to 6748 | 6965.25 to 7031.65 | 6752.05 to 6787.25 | 3.0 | 12.2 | 11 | 11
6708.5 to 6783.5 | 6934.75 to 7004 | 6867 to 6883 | 1.4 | 11.7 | 10.4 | 11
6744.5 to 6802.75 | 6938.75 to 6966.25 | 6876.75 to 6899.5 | 0.7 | 10.7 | 10.4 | 10.8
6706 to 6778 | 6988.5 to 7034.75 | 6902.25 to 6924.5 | 0.3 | 11.7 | 11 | 10.9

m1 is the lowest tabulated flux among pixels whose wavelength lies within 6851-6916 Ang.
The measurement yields 8.451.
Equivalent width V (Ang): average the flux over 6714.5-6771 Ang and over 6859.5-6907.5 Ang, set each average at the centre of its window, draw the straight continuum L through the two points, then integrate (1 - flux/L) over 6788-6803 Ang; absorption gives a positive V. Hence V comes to 0.8 Ang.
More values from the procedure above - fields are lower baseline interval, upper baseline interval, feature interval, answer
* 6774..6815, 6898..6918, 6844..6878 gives 2.03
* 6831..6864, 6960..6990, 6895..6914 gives -0.53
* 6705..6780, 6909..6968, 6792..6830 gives 2.25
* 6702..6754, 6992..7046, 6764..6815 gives 3.34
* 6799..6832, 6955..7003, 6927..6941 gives -0.10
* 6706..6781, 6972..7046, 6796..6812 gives 0.69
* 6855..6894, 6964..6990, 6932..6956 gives 0.34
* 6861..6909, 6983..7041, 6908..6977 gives -1.83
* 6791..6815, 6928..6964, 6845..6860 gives 1.05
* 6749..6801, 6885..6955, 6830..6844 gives 0.28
